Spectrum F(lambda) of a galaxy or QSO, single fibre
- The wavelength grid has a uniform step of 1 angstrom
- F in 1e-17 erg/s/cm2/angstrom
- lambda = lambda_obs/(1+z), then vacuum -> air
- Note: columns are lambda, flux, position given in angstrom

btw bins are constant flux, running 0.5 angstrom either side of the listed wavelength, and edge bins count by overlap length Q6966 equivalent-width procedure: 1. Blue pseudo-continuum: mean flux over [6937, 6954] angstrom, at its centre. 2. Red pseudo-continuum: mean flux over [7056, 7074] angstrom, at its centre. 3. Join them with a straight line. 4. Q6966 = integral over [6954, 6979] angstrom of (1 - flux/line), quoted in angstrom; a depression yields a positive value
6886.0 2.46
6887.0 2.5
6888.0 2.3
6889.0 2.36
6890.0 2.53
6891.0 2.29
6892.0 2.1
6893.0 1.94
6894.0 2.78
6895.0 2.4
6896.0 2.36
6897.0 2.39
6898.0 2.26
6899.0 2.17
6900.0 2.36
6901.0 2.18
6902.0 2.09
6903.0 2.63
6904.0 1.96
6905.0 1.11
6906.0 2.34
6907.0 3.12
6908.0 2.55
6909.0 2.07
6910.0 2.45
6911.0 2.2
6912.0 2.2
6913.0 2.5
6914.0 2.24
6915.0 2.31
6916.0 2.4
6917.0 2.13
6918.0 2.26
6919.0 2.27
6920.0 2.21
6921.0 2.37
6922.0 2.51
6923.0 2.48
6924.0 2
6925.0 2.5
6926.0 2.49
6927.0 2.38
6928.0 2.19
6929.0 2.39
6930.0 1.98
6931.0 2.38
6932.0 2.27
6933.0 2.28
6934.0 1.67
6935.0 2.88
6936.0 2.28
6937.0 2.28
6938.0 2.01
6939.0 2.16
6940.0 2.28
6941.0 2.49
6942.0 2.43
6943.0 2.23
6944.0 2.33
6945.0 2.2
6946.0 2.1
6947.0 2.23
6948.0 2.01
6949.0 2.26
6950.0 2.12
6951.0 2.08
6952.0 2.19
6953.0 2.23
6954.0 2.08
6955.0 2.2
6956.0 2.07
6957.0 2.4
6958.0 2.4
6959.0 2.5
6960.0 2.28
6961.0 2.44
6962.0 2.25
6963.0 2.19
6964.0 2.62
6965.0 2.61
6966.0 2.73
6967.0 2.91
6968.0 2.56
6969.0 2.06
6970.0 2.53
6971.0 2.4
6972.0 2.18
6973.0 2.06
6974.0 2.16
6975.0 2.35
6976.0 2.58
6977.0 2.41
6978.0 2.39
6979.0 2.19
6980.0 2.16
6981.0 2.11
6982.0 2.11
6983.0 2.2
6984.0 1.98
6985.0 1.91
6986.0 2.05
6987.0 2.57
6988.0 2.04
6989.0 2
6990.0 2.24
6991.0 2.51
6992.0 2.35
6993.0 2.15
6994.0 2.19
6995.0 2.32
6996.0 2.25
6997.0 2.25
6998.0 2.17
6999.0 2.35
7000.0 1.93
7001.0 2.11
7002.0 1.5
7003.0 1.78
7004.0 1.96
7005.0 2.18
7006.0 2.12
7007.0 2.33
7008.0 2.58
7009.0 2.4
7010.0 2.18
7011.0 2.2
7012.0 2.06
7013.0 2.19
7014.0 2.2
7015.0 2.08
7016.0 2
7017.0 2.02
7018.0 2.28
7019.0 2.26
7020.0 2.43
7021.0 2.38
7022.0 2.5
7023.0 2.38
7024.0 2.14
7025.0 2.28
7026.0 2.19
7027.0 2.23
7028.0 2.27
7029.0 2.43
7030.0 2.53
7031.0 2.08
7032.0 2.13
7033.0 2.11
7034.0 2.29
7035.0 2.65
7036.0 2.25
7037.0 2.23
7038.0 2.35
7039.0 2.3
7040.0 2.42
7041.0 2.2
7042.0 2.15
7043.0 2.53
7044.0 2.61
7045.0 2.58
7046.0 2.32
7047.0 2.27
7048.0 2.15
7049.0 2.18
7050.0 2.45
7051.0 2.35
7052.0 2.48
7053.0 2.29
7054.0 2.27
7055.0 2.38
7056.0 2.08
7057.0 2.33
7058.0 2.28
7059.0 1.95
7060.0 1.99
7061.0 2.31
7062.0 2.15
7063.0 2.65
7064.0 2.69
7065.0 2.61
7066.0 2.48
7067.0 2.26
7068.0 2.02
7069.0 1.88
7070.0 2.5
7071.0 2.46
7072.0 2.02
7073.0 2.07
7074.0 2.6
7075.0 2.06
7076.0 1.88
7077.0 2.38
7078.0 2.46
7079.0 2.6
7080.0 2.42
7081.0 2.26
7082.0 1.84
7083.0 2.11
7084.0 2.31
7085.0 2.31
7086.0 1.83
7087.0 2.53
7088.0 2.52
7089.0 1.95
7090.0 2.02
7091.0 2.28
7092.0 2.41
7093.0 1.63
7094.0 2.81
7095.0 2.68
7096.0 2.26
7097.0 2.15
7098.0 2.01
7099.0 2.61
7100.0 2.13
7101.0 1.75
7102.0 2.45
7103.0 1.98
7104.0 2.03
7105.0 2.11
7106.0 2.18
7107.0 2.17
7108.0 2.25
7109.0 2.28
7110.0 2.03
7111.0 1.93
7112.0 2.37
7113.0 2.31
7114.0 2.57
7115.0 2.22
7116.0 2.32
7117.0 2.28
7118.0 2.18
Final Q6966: -1.8 angstrom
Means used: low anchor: 2.21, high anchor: 2.28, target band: 2.38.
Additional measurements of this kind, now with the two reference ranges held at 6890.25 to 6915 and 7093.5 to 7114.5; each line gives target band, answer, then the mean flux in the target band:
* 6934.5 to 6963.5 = 0.1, 2.26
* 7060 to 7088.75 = -0.5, 2.28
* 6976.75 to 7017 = 1.8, 2.16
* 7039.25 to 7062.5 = -0.4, 2.29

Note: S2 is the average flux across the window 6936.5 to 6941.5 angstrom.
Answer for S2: 2.24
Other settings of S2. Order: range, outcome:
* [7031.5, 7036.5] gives 2.29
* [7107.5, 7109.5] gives 2.26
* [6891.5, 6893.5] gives 2.02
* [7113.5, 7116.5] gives 2.37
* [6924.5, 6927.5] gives 2.46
